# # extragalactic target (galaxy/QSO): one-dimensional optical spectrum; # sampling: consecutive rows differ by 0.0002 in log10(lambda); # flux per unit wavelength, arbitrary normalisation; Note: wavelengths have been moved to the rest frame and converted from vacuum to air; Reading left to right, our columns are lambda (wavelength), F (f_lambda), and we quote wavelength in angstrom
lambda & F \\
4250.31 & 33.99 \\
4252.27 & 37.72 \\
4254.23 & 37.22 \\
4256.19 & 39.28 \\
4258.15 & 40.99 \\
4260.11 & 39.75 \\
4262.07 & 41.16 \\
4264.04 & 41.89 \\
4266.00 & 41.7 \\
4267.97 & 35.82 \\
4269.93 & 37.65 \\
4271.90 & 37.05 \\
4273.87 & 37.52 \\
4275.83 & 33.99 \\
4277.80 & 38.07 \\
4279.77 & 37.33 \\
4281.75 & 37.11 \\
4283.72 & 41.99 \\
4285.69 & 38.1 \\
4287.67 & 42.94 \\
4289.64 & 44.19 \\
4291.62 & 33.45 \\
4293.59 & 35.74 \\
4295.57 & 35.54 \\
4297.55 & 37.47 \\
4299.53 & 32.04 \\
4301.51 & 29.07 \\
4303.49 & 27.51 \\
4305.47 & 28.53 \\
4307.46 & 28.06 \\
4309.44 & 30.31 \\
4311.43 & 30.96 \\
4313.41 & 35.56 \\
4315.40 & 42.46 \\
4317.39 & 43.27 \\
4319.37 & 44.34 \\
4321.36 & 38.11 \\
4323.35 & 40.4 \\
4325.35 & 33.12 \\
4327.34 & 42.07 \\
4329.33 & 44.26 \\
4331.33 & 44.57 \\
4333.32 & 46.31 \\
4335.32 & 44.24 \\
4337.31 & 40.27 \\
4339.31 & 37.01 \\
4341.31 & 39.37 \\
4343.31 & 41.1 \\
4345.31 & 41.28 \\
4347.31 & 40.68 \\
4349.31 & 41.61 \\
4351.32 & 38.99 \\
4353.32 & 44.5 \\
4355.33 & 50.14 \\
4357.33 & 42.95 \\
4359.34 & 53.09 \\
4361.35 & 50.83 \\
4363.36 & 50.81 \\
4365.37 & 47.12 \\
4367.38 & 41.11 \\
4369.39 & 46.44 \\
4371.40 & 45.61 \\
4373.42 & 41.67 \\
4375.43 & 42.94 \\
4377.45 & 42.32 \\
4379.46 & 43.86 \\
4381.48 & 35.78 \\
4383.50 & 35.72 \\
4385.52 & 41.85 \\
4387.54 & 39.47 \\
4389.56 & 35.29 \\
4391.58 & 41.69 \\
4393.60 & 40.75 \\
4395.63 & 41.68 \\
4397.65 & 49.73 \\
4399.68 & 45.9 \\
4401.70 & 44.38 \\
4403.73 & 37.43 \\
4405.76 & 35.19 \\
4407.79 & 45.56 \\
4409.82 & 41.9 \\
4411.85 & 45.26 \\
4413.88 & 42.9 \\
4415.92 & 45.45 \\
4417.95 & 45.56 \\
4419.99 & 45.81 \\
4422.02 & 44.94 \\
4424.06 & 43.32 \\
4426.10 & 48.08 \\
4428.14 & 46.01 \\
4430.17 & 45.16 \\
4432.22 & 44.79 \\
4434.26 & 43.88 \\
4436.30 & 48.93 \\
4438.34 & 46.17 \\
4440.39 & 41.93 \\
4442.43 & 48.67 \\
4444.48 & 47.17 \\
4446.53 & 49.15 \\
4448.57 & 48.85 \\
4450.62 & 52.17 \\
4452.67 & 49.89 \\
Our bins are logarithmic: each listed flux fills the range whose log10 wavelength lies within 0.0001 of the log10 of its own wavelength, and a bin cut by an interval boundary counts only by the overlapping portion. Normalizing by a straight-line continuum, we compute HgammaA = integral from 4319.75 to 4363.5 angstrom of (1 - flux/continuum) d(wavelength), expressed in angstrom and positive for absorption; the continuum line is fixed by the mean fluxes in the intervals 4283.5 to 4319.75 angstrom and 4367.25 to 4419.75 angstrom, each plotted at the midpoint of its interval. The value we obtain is -4.94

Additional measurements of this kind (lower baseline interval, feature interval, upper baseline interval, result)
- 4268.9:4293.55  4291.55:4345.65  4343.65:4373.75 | 5.5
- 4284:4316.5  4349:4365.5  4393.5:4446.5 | -3.1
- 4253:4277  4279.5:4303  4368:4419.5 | 1.5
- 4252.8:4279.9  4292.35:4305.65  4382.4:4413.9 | 2.3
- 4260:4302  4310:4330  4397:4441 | 0.2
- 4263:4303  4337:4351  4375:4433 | 0.0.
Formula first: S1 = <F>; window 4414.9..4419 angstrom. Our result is 45.5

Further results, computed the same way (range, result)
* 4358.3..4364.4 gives 51.5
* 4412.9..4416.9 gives 44.1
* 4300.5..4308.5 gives 28.3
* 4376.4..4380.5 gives 43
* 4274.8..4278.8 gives 36.1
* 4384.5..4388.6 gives 40.6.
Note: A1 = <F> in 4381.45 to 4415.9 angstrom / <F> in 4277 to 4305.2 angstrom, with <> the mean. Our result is 1.14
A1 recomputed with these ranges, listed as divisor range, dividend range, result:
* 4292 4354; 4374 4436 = 1.13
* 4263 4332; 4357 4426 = 1.17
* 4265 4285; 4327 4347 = 1.11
